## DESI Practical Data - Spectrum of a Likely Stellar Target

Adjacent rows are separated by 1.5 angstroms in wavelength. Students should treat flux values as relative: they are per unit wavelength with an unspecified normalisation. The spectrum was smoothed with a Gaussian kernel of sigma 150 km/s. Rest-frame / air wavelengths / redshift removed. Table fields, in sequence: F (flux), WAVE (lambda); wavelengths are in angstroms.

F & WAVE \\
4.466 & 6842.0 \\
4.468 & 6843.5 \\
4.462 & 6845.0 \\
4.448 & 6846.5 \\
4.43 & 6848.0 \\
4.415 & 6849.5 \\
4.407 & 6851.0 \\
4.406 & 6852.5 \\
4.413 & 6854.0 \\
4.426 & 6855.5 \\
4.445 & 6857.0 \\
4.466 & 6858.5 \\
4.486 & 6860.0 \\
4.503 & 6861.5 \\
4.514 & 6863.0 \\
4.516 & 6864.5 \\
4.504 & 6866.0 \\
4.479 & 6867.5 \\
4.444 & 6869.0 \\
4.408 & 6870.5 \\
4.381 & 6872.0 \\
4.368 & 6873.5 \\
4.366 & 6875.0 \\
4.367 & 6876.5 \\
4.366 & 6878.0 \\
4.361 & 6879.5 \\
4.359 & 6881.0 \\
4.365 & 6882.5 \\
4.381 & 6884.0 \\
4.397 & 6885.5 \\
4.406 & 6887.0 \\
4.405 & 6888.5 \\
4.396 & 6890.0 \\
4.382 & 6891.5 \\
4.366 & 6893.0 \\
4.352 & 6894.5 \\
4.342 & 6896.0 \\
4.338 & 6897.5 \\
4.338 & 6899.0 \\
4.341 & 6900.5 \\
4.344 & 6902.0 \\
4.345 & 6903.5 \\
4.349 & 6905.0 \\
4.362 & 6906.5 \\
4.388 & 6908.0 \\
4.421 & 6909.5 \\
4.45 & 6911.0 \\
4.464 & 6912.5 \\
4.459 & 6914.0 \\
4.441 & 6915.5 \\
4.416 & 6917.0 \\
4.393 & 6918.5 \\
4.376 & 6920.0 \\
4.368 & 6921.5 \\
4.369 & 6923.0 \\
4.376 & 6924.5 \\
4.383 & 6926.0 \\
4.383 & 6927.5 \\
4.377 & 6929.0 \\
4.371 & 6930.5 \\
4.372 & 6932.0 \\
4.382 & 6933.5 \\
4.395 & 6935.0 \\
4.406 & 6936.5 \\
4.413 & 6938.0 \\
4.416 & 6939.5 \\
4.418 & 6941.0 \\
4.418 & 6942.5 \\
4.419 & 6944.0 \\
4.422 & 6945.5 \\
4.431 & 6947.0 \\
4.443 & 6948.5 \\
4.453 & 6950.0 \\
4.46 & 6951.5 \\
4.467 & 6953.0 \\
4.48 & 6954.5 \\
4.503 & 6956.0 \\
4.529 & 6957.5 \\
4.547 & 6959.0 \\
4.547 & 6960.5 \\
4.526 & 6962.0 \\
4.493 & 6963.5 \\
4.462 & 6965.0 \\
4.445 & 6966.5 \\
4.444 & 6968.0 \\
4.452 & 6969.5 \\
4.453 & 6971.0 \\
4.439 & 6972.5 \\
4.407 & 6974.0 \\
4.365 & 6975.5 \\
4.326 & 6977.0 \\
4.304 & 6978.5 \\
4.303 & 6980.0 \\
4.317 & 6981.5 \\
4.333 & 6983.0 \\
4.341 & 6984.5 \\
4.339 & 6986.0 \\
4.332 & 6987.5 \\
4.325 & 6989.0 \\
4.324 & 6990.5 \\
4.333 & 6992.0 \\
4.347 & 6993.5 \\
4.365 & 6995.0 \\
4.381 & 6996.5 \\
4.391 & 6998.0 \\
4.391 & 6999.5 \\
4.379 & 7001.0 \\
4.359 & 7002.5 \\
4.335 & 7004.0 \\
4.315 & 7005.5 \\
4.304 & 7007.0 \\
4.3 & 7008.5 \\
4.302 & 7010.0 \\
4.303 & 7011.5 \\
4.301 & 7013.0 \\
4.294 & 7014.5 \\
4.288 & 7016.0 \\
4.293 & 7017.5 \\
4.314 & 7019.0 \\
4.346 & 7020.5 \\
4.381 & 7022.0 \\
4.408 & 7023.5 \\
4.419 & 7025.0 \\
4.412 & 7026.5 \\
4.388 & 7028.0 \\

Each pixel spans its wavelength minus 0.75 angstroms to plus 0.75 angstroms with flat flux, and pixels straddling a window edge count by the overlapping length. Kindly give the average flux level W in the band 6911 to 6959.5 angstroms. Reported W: 4.42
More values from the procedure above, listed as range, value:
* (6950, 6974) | 4.48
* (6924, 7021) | 4.39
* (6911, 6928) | 4.4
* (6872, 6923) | 4.38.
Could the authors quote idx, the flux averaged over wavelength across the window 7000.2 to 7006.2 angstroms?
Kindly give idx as 4.35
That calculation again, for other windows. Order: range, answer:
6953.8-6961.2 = 4.52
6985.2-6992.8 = 4.33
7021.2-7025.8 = 4.4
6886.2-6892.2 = 4.4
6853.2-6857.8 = 4.43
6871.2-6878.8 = 4.37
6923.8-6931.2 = 4.38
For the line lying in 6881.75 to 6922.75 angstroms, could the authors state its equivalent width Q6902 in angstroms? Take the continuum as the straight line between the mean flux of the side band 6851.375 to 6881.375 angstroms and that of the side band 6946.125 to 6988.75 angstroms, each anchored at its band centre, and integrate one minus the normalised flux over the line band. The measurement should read 0.4 angstroms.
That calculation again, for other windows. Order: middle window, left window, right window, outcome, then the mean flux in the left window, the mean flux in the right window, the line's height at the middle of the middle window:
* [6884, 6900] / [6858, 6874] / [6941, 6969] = 0.3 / 4.46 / 4.47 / 4.46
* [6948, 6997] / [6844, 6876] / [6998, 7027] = -0.5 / 4.44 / 4.34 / 4.37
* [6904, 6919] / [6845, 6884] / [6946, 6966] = 0.1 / 4.43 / 4.49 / 4.46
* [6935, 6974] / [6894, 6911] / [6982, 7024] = -1.0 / 4.36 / 4.34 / 4.35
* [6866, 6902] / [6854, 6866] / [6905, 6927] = 0.5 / 4.48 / 4.4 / 4.44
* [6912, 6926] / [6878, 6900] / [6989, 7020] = -0.1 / 4.37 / 4.33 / 4.36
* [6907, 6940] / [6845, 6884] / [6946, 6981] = 0.3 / 4.43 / 4.45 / 4.44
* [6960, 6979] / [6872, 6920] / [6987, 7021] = -0.4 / 4.38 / 4.33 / 4.35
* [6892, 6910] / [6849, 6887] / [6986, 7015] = 0.2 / 4.42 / 4.34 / 4.4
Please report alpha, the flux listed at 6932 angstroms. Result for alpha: 4.372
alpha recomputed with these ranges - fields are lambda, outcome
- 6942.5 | 4.418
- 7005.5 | 4.315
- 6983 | 4.333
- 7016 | 4.288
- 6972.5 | 4.439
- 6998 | 4.391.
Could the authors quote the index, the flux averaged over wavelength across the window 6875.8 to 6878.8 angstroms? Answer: 4.37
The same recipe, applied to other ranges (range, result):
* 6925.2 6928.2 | 4.38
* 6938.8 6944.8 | 4.42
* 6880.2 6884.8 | 4.37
